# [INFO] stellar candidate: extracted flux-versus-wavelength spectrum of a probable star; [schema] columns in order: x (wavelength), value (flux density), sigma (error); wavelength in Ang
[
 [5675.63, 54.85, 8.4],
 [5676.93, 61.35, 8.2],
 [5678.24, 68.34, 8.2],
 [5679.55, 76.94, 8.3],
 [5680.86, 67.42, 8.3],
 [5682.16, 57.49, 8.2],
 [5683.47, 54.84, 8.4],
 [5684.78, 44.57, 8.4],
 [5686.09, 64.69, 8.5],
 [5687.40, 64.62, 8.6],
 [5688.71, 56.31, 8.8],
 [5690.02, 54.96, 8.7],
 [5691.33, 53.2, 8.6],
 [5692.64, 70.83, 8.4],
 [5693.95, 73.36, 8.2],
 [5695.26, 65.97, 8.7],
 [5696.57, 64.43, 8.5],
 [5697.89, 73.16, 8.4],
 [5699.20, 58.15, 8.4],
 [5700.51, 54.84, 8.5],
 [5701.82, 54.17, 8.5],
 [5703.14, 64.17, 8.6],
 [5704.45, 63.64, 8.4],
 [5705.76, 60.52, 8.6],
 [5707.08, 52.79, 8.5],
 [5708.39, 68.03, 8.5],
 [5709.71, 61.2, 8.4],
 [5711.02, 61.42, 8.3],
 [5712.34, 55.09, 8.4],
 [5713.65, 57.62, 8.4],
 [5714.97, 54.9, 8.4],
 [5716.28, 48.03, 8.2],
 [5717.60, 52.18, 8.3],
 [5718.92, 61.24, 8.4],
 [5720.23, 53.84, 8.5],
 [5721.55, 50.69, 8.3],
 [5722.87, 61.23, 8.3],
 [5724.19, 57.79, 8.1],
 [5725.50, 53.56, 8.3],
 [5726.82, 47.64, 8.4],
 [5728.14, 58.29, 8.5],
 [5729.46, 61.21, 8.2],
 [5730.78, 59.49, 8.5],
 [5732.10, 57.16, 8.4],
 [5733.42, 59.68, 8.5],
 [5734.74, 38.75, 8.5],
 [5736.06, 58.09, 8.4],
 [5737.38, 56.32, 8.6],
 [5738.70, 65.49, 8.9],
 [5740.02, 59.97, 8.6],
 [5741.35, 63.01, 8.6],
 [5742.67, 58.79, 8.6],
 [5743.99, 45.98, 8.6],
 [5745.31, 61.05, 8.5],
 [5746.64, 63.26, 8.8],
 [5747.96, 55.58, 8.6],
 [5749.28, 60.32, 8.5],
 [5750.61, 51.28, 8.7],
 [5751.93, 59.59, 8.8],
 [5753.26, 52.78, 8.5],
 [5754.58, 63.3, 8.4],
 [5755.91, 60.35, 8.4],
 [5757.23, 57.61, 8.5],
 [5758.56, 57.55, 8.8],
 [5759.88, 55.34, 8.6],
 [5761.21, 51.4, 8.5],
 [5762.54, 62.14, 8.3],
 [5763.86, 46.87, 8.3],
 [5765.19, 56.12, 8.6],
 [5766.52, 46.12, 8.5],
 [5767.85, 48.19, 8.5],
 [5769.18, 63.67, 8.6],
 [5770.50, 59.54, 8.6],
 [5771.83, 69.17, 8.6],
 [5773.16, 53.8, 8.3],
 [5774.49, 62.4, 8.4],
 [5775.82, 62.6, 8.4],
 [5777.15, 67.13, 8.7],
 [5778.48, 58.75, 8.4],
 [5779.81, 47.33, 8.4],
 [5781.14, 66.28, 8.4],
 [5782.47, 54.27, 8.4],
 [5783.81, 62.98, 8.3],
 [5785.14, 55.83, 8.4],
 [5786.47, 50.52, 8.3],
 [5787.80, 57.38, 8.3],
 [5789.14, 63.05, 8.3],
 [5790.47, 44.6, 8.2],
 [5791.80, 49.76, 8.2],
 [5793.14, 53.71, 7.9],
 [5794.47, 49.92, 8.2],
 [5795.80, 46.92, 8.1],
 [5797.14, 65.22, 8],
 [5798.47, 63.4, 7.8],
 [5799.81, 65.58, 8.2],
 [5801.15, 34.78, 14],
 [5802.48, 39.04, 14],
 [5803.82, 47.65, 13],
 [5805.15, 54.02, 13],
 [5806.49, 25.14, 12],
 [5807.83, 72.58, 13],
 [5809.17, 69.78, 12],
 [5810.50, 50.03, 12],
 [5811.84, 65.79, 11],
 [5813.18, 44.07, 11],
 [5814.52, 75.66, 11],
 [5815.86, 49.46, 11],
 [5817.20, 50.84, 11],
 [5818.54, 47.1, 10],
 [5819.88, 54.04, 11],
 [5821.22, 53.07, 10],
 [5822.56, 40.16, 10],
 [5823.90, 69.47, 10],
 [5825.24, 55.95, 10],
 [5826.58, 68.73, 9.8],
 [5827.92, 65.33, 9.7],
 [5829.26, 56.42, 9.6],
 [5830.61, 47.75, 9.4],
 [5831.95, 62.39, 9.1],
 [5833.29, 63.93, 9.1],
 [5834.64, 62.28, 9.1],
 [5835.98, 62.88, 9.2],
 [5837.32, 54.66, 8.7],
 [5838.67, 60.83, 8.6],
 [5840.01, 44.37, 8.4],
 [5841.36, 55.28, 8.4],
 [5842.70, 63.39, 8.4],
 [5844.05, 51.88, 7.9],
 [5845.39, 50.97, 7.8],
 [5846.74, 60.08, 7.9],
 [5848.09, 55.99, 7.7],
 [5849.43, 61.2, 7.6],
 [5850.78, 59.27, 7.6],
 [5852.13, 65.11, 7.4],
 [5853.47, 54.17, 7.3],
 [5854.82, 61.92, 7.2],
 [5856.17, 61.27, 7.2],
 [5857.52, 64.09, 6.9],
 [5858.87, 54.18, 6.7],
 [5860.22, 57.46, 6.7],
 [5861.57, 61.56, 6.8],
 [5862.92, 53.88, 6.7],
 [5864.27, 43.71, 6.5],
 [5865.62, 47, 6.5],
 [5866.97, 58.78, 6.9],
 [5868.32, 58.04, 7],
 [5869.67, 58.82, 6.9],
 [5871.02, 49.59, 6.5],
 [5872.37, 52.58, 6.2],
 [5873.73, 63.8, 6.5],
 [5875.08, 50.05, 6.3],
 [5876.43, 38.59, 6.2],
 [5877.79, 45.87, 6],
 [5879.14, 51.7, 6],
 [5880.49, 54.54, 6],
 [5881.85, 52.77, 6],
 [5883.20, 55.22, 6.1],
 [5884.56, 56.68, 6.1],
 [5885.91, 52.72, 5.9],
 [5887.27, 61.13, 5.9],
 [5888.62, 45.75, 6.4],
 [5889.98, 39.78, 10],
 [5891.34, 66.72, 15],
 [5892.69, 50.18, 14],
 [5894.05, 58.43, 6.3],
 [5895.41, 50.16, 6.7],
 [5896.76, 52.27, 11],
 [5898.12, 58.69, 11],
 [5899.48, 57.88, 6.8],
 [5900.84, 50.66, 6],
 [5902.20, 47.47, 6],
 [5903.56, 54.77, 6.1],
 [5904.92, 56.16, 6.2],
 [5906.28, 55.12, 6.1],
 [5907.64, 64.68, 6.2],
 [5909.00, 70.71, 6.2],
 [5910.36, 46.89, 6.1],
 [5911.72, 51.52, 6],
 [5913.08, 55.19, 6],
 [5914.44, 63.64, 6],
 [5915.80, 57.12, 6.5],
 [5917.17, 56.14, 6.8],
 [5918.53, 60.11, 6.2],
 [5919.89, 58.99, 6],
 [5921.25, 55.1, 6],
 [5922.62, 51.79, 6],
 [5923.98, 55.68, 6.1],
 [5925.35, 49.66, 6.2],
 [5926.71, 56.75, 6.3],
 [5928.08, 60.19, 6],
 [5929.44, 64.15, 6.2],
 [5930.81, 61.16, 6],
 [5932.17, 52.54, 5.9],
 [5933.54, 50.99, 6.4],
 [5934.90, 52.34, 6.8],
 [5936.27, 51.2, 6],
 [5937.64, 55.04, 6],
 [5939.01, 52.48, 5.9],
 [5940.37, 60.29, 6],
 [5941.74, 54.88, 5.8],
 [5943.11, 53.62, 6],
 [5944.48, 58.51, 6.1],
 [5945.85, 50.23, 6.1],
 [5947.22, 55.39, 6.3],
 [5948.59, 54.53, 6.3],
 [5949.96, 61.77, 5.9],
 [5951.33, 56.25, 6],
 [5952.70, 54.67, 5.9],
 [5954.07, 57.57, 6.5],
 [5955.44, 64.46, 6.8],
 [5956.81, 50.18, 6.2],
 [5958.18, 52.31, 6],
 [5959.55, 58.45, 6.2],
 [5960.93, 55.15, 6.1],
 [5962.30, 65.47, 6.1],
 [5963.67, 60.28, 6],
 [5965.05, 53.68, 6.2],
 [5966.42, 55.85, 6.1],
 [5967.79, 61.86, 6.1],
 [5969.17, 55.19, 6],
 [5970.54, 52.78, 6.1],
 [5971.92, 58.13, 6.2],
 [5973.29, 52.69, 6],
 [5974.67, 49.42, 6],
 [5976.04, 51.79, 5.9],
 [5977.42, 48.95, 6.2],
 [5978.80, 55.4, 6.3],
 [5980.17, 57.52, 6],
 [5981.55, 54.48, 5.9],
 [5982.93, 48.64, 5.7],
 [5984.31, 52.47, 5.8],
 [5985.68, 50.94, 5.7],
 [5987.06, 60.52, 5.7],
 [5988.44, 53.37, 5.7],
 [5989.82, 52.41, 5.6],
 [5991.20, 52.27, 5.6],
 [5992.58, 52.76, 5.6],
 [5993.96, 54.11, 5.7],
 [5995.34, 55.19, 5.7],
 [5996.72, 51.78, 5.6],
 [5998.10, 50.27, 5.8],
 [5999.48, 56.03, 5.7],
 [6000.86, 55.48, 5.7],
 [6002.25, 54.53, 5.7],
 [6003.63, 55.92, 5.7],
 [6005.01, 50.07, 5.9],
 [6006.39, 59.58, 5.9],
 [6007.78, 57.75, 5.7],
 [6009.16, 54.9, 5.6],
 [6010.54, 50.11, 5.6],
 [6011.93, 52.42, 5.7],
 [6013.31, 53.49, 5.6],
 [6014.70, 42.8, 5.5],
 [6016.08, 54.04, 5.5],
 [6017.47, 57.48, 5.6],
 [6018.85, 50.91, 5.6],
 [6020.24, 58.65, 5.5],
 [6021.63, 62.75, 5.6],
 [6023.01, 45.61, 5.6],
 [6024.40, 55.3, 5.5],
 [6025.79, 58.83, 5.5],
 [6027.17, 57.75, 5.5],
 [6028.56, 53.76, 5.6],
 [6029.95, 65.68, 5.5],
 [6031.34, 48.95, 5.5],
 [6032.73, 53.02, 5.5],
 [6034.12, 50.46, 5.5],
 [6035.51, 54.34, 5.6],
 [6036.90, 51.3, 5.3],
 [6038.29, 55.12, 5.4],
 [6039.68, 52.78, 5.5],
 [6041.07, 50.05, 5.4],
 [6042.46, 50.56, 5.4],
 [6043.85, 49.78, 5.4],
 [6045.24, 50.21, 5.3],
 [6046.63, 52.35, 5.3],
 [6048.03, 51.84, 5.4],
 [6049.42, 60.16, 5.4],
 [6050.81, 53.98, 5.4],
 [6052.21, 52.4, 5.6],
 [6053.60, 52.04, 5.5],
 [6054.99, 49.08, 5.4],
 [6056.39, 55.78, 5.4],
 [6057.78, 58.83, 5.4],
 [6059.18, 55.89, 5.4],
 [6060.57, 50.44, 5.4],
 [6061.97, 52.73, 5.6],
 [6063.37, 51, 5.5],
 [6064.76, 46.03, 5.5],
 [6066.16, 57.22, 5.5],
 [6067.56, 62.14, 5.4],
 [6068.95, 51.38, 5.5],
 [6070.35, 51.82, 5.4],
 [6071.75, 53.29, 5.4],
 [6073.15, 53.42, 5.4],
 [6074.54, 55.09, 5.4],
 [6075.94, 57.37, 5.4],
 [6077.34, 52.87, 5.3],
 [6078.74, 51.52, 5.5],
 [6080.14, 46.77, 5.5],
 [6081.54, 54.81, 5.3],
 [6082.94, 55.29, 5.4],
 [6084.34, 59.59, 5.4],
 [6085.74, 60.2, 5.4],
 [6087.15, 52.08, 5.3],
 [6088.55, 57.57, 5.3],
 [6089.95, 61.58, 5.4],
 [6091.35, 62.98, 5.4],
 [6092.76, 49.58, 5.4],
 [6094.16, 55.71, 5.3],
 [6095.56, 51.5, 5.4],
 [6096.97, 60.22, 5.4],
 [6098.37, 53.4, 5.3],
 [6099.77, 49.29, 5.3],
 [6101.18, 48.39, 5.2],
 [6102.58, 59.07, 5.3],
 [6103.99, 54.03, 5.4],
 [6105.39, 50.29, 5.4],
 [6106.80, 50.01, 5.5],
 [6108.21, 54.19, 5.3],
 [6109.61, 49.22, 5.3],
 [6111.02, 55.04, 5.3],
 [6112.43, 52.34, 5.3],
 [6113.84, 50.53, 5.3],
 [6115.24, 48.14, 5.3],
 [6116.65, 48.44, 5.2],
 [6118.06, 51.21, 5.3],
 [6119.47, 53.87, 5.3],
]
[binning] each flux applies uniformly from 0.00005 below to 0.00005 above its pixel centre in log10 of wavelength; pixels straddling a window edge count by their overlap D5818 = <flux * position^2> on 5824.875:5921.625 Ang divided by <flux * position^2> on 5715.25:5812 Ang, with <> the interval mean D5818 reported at 1.0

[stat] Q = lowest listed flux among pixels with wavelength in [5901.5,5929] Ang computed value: 46.89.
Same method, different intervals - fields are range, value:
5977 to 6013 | 48.64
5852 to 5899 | 38.59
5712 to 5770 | 38.75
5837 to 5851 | 44.37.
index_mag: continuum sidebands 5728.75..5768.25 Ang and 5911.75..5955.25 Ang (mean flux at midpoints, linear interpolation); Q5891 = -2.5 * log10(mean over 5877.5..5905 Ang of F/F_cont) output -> 0.06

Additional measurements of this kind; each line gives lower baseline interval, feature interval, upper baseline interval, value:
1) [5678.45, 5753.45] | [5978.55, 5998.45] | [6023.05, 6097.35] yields 0.03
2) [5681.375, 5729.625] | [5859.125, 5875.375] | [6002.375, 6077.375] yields 0.03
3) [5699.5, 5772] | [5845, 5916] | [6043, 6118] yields 0.01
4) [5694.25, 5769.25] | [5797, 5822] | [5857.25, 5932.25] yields 0.05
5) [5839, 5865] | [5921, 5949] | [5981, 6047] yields 0.00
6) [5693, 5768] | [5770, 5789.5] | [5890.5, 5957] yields -0.04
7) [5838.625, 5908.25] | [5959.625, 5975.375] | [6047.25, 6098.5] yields -0.03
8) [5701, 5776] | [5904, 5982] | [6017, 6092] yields -0.01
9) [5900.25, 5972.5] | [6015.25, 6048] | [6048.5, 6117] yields 0.02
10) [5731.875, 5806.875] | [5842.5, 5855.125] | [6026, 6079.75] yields -0.06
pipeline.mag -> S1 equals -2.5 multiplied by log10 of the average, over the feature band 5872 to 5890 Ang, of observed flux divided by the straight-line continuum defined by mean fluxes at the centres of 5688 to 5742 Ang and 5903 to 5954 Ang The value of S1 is 0.097 mag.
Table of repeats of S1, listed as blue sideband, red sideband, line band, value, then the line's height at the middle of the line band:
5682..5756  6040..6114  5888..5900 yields 0.05 mag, 56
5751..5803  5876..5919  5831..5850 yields -0.05 mag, 55.2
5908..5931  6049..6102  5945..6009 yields 0.02 mag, 56.2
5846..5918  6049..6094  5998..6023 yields 0.01 mag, 54.8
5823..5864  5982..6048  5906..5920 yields -0.03 mag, 56.6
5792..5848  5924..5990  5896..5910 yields -0.02 mag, 55.4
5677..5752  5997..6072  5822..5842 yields -0.02 mag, 57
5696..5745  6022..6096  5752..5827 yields 0.02 mag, 56.9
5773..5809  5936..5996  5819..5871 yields -0.05 mag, 54.9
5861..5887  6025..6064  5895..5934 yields -0.06 mag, 53.2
